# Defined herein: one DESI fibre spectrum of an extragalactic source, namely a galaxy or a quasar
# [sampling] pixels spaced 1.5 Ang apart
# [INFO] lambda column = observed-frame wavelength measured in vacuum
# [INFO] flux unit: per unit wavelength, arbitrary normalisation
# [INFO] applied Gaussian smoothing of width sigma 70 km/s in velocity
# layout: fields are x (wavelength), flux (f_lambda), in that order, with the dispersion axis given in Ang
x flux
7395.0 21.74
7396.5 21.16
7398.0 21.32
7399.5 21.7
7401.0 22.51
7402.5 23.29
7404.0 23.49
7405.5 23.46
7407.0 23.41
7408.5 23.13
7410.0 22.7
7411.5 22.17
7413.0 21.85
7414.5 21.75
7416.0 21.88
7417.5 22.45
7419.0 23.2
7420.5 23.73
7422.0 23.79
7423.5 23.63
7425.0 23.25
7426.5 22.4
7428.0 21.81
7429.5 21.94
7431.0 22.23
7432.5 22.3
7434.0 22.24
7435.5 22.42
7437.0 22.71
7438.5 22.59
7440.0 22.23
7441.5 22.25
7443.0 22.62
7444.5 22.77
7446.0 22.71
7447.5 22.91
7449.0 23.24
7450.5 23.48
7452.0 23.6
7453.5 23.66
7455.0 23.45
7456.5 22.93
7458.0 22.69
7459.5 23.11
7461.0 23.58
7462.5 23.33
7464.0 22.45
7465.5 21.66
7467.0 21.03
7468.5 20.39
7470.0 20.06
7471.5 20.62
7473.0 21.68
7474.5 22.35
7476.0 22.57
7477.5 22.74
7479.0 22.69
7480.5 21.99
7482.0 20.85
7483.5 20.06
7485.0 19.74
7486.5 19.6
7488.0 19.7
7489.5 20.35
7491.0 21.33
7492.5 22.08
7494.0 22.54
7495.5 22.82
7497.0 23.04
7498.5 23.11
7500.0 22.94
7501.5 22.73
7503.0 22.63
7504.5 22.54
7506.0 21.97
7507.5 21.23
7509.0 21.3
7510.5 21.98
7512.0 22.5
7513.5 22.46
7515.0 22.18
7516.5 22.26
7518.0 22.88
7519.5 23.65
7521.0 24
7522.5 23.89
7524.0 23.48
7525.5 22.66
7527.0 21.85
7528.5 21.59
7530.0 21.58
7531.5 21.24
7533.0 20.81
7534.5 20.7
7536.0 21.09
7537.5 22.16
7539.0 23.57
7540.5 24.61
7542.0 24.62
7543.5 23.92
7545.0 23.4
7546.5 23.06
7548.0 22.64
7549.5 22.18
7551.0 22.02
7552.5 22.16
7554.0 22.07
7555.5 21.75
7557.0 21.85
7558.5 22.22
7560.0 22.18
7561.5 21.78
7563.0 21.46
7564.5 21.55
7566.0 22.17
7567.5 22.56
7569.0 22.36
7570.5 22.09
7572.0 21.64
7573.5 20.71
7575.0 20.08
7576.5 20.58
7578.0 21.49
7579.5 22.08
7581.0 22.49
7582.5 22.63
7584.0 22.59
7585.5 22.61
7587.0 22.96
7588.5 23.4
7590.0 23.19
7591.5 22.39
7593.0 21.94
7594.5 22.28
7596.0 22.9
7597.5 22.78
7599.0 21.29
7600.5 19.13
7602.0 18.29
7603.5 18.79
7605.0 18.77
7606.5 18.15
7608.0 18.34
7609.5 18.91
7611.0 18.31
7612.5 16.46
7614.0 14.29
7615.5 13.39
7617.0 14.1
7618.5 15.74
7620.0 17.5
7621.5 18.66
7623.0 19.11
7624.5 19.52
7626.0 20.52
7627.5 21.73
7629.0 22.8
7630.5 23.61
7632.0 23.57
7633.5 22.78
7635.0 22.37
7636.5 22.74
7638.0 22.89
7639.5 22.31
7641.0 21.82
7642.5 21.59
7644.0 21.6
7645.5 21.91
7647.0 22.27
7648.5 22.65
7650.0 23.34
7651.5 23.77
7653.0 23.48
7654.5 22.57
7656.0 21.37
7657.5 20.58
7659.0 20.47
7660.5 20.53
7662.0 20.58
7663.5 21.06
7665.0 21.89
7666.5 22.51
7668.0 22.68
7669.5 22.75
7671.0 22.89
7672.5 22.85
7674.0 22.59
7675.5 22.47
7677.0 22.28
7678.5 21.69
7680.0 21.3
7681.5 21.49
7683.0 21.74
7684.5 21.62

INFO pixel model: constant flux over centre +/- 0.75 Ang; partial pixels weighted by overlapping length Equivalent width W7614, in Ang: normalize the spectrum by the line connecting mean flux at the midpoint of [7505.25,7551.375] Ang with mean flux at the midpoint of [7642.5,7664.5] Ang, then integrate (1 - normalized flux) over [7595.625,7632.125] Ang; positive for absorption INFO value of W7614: 5.2 Ang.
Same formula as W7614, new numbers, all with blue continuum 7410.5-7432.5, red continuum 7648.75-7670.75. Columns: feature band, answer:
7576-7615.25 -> 2.8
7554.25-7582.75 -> 0.6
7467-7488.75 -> 1.3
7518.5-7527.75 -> -0.4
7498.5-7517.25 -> 0.1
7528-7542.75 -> 0.1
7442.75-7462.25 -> -0.6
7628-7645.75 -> -0.4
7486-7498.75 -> 0.5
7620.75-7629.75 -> 0.7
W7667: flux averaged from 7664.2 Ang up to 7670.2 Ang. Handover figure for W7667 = 22.4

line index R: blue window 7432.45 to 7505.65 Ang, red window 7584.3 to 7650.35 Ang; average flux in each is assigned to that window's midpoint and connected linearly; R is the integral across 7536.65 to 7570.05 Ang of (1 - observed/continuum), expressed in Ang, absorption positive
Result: -2.0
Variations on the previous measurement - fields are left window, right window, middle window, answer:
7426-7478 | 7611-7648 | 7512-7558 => -2.59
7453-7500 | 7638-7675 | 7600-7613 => 2.17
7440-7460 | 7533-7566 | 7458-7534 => 2.39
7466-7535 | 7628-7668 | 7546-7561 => -0.13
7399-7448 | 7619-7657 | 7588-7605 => 0.49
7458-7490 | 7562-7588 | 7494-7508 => -0.63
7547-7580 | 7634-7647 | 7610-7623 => 3.40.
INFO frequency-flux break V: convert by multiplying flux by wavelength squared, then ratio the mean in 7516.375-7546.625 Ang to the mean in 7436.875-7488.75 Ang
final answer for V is 1.0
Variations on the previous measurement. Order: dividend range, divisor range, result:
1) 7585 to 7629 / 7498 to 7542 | 0.89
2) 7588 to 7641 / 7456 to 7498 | 0.96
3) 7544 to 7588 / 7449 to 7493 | 1.03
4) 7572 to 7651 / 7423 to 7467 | 0.95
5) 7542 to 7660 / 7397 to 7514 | 0.99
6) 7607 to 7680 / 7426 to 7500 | 0.99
